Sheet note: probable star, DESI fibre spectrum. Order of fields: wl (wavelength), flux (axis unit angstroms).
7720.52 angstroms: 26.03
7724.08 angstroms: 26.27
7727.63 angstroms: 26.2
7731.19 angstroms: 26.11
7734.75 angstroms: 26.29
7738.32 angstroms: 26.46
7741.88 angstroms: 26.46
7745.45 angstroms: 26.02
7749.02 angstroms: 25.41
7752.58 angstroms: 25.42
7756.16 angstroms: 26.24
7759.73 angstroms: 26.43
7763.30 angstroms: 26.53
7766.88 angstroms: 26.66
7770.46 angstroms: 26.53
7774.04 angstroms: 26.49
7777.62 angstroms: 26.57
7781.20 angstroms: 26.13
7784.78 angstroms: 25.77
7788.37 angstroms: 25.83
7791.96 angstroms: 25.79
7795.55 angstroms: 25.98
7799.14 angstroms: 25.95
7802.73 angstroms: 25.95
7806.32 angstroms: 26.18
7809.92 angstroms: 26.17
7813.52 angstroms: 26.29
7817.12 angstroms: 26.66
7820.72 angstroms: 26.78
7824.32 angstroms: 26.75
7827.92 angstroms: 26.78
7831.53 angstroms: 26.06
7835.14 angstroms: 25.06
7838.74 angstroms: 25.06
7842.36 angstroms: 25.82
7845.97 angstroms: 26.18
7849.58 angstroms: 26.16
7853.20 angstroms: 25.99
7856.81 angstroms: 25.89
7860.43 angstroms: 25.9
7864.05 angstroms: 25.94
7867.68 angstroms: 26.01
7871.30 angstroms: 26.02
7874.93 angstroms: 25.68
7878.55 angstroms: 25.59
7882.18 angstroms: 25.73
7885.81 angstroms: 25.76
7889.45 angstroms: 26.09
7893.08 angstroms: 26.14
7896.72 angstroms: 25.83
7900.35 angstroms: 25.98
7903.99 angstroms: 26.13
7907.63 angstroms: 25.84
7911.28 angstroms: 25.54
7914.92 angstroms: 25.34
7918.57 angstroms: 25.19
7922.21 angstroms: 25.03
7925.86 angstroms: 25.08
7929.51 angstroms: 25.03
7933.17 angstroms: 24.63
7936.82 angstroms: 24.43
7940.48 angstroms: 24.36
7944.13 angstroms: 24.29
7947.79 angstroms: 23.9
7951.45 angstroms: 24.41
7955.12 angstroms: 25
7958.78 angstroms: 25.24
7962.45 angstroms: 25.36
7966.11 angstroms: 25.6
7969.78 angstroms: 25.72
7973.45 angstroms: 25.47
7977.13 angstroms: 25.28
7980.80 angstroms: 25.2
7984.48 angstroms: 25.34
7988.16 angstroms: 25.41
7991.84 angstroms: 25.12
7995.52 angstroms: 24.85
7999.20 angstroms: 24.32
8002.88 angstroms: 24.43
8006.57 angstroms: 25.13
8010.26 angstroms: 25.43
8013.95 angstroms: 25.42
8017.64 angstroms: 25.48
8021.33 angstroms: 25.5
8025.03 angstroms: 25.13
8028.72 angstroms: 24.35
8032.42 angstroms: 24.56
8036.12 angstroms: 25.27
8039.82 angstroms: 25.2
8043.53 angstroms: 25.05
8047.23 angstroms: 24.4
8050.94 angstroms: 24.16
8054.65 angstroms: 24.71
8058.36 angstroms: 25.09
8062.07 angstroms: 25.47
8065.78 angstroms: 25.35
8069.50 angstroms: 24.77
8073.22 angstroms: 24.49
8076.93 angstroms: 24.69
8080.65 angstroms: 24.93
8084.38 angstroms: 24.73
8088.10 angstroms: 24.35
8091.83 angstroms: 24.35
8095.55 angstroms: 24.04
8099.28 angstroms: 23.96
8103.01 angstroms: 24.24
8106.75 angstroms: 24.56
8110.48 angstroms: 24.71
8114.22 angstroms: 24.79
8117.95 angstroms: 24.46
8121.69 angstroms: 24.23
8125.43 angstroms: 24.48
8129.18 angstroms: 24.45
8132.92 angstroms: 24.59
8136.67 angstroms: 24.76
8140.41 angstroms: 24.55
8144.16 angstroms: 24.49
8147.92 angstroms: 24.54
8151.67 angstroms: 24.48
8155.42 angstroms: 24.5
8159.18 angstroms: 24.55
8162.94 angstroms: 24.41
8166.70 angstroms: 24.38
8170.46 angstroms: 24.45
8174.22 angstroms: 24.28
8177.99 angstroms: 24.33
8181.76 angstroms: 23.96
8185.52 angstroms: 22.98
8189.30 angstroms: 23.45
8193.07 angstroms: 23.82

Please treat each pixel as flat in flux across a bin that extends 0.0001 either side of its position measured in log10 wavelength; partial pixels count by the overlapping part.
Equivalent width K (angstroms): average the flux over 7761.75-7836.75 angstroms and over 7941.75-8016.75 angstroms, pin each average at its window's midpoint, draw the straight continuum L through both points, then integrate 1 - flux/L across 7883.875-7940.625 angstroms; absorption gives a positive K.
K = 0.13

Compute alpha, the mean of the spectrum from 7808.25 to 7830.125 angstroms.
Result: 26.6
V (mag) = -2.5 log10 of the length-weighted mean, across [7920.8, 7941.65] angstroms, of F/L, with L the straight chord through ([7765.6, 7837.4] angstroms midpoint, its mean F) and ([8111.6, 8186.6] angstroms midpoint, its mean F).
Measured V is 0.03 mag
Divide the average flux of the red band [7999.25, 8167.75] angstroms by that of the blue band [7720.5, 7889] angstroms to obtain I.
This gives 0.95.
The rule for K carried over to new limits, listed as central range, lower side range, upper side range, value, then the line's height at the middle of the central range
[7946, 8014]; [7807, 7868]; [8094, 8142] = 0.5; 25.3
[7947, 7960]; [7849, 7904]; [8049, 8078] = 0.4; 25.5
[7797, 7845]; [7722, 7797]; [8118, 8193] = -0.4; 25.9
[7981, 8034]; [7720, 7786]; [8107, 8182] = 0.1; 25.1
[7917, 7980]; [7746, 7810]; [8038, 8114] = 0.8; 25.3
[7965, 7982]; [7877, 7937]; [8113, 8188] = -0.2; 25.2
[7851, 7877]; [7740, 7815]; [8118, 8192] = -0.2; 25.7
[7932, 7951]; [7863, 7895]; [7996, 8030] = 0.9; 25.5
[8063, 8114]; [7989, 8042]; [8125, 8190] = 0.2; 24.7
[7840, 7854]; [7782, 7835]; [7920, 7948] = -0.2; 25.7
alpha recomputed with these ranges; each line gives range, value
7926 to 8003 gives 24.9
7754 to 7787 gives 26.4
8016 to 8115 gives 24.7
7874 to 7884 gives 25.7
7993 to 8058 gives 24.9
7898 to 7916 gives 25.8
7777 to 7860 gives 26.1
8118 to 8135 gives 24.4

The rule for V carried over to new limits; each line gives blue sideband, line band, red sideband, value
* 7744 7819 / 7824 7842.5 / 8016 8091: 0.00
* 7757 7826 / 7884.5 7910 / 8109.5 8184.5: -0.01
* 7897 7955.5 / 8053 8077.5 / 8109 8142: -0.01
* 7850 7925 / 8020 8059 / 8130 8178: 0.01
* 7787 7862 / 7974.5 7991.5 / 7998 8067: 0.00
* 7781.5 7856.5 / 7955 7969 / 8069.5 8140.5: 0.00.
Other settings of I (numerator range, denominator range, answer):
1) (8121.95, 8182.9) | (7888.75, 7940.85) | 0.96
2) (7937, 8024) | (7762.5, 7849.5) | 0.96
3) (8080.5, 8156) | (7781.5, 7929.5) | 0.95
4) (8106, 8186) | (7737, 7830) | 0.93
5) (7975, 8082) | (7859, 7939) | 0.98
